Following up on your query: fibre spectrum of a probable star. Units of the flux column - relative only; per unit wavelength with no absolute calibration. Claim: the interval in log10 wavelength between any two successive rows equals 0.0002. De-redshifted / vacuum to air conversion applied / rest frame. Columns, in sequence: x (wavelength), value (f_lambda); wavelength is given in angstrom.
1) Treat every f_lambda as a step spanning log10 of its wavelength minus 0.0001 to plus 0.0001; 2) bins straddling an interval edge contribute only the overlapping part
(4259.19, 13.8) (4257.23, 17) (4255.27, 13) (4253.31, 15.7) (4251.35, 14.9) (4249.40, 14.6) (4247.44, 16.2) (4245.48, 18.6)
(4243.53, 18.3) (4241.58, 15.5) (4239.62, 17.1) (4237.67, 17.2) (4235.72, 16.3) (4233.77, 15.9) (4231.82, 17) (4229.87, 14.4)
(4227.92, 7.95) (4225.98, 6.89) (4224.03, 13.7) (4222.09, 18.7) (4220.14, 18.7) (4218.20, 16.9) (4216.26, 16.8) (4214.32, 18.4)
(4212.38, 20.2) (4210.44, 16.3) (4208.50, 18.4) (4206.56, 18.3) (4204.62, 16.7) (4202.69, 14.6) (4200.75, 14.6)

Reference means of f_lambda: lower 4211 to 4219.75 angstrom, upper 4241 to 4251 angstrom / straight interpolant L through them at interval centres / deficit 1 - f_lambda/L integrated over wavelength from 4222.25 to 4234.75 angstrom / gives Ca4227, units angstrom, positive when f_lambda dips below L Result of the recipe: 3.1 angstrom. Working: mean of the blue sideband 18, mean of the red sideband 16.6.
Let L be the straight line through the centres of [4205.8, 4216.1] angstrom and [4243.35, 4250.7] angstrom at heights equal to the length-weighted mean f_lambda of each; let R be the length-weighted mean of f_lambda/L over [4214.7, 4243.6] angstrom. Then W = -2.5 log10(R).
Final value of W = 0.13 mag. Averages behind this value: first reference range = 18.2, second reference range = 16.7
